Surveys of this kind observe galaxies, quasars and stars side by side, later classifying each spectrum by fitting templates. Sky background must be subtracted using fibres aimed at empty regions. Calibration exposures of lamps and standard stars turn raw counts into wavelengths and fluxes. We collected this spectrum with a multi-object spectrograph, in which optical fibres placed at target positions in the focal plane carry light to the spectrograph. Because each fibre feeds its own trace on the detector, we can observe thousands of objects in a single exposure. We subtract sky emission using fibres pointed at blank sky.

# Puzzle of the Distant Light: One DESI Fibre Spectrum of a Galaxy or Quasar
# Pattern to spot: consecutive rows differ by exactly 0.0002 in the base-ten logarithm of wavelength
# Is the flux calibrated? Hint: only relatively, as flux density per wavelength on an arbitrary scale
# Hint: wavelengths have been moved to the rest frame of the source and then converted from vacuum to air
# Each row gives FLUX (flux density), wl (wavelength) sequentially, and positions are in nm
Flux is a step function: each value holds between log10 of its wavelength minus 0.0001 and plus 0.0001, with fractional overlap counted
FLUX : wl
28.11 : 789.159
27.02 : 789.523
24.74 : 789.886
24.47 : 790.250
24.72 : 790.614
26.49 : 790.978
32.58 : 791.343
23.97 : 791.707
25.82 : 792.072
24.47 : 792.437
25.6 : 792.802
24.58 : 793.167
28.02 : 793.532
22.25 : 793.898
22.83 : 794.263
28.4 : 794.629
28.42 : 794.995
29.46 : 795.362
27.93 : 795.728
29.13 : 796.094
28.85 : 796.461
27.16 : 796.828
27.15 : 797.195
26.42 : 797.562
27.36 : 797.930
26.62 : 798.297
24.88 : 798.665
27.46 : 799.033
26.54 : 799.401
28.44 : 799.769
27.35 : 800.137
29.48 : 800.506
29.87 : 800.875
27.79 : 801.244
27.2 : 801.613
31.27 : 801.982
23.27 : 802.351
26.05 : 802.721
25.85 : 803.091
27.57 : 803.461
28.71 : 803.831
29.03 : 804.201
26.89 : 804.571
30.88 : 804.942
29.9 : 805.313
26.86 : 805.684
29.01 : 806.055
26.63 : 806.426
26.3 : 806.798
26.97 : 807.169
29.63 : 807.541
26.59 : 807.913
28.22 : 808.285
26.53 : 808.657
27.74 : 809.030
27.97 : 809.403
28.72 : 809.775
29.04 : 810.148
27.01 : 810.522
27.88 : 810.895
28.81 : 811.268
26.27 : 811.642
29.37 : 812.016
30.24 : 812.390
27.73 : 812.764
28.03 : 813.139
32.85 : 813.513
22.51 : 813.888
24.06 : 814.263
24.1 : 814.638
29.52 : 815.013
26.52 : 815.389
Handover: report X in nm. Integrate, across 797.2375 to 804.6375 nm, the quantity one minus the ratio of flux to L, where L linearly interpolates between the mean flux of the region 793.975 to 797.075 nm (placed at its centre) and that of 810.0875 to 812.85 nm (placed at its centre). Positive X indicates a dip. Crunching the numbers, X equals 0.11 nm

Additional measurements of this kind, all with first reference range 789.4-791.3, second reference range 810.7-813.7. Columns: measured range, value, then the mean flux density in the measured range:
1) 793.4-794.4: 0.08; 24.3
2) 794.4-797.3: -0.17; 28.3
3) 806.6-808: 0.04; 27.4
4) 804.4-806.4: -0.04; 28.6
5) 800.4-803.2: -0.01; 27.6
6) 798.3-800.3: 0.02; 26.9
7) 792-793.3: 0.06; 25.1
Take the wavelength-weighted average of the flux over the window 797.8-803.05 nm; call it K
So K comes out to 27.4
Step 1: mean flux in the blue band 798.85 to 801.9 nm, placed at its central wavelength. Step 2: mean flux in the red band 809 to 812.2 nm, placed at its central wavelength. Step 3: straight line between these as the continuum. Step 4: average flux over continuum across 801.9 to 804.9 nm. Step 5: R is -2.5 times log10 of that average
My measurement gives 0.03 mag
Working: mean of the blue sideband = 28.1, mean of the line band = 27.4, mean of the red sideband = 28.1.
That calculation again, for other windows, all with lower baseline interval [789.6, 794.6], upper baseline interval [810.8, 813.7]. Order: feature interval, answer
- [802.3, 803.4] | 0.075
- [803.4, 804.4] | -0.039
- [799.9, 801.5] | -0.061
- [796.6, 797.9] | -0.024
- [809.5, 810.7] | 0.012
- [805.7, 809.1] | 0.025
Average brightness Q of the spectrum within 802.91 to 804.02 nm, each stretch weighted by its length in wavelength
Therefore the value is 27.4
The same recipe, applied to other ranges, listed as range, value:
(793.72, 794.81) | 24.5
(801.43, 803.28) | 26.7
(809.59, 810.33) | 28.9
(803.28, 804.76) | 28.1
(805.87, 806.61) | 27.8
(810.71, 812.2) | 28.1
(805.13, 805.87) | 28.4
